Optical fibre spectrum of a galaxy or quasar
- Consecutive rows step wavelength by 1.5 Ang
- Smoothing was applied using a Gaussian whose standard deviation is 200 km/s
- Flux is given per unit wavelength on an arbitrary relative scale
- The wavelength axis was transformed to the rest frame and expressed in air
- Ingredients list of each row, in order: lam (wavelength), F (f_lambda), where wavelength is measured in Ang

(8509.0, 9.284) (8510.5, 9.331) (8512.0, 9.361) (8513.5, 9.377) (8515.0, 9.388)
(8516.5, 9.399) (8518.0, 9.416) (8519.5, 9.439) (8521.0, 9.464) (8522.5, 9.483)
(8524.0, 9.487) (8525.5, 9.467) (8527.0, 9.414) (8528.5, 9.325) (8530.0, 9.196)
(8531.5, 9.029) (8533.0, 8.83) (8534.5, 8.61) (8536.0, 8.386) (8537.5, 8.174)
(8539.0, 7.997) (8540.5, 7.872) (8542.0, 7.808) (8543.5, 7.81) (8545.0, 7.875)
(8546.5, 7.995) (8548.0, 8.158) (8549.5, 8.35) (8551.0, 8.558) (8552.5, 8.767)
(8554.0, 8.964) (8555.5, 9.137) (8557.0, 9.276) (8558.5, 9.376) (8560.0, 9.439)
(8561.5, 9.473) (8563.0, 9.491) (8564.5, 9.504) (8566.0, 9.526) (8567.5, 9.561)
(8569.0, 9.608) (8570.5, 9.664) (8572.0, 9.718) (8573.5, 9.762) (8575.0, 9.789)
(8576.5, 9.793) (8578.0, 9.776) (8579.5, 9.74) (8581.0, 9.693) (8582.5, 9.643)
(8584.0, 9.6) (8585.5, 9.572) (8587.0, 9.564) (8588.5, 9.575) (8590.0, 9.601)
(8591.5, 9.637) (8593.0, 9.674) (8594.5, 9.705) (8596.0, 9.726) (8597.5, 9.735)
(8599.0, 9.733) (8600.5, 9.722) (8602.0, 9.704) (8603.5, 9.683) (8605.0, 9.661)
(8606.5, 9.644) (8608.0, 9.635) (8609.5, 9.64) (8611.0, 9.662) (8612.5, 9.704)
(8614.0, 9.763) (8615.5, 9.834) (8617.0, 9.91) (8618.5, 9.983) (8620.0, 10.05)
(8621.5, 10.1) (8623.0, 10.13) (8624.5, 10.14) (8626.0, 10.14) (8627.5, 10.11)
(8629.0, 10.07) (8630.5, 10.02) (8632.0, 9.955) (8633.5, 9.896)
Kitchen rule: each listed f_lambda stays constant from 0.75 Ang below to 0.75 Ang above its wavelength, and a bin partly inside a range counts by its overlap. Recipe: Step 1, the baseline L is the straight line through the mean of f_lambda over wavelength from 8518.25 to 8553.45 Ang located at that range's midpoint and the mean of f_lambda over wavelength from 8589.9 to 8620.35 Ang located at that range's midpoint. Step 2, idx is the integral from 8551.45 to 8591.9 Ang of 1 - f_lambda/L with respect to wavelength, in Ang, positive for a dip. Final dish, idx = -1.3 Ang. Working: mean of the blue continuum 8.69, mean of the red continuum 9.73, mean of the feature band 9.52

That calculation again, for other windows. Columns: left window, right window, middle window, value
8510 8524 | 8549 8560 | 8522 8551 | 1.9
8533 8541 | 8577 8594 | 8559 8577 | -0.9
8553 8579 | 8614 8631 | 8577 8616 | 0.5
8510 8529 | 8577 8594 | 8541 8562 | 2.0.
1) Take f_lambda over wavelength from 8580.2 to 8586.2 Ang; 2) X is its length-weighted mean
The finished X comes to 9.63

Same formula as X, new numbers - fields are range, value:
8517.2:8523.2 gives 9.45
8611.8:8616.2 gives 9.77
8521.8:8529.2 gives 9.44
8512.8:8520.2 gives 9.4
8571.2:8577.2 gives 9.76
